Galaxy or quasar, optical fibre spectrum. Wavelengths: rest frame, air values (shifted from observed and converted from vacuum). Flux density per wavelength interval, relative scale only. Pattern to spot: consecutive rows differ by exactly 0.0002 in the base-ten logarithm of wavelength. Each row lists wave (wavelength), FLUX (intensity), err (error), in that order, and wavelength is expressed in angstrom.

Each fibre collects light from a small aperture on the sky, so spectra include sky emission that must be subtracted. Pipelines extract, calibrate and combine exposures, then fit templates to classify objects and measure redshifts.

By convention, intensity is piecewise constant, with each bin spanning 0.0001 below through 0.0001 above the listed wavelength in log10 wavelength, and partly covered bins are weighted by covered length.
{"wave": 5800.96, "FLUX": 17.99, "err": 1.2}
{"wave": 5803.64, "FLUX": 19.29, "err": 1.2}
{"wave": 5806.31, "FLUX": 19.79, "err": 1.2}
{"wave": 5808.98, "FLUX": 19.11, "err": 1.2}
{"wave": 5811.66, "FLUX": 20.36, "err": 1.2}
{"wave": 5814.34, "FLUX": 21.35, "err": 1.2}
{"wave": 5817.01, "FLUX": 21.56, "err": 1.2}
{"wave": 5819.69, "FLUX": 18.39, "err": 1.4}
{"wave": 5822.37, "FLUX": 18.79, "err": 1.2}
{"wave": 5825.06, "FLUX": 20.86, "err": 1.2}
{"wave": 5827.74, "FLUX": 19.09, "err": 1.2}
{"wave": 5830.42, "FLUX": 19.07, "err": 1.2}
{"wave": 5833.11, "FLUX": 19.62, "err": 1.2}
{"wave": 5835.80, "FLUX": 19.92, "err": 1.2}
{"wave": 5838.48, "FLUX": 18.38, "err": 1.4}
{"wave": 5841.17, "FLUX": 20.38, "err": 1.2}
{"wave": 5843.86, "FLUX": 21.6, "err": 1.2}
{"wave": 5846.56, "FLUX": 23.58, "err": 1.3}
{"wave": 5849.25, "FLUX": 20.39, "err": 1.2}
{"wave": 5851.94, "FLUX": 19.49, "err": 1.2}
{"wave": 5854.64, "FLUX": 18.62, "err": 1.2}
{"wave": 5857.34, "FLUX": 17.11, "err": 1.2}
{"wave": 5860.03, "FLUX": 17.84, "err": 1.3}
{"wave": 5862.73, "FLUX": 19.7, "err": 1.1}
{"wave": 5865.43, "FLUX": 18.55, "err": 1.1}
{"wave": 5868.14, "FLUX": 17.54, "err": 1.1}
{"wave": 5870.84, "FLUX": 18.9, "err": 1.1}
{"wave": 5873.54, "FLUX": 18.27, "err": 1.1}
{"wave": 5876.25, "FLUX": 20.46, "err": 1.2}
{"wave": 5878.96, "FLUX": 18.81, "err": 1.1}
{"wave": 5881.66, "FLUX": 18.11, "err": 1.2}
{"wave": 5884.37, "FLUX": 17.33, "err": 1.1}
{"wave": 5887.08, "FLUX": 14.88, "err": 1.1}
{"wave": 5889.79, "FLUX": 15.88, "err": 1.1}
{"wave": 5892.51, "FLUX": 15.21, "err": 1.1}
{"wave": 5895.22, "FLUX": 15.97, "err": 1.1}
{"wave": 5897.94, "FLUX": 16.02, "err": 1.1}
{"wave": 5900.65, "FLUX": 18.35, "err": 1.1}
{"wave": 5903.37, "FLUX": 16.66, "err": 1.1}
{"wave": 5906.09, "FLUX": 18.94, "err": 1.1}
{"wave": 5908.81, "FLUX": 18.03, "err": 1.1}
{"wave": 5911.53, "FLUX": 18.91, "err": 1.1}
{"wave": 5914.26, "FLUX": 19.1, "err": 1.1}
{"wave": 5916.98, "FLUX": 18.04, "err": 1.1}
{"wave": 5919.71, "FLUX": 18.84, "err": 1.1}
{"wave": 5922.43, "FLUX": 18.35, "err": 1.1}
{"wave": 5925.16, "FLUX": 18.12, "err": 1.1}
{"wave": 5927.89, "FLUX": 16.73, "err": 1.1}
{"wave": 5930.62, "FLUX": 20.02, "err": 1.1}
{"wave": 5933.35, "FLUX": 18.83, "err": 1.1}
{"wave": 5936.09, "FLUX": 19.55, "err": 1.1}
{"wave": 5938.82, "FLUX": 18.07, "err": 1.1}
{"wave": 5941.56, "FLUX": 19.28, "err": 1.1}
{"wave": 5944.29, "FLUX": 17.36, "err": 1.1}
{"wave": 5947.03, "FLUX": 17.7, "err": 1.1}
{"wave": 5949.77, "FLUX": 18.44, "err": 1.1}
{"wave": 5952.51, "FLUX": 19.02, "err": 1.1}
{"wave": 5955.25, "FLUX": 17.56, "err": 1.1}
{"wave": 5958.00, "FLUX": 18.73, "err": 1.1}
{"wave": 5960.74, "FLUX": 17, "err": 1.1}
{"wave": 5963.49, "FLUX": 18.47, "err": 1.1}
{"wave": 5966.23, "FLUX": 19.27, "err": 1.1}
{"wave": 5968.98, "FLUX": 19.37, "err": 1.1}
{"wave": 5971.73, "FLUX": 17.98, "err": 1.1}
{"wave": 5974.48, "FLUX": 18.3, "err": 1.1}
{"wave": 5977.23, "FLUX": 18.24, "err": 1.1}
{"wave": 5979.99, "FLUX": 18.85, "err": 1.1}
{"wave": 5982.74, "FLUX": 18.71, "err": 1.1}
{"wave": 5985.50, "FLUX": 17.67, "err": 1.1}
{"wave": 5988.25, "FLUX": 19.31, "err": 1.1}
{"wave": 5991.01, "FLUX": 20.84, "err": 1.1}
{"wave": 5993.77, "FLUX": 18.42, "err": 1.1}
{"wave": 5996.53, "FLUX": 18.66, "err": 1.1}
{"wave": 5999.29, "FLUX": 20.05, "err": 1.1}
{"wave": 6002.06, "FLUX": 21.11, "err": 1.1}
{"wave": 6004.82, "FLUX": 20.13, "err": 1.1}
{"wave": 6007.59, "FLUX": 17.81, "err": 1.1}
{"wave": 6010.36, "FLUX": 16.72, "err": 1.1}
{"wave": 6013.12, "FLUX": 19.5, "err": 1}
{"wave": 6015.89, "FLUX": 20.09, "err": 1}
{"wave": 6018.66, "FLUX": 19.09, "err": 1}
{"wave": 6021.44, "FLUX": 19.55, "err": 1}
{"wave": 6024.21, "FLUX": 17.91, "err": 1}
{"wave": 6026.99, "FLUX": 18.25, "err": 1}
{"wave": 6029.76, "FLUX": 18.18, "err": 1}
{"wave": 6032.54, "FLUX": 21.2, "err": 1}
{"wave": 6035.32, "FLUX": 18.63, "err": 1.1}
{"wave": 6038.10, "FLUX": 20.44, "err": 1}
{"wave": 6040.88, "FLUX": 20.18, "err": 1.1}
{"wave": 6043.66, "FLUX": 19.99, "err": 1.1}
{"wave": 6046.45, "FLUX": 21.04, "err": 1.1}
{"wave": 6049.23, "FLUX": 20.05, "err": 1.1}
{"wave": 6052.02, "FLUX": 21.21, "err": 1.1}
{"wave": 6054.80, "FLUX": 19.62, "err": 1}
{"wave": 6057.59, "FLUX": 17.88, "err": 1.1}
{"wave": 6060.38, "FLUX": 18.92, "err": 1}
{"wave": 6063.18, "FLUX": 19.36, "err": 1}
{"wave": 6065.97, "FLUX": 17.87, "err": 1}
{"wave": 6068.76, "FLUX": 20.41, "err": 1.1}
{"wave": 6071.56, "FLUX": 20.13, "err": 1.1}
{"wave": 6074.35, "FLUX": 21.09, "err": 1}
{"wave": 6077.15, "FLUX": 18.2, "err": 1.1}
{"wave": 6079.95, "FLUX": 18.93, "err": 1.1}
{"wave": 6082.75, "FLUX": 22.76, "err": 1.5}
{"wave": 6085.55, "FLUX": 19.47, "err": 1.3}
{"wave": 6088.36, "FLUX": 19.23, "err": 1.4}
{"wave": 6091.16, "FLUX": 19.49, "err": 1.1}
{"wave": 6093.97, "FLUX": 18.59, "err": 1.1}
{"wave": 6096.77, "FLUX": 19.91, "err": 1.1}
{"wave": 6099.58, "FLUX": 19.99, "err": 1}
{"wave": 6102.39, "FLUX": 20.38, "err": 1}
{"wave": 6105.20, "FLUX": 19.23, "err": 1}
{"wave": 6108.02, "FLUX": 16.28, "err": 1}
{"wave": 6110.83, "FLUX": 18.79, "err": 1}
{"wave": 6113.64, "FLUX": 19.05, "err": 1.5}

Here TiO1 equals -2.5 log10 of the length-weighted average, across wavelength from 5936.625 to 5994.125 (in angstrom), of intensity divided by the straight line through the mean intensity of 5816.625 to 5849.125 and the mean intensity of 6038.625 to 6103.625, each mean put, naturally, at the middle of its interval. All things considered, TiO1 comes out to 0.078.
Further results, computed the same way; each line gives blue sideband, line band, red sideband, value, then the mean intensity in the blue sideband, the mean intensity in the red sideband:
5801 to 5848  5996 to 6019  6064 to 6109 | 0.02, 20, 19.5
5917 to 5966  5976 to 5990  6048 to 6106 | 0.01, 18.4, 19.7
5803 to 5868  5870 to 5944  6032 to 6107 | 0.10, 19.7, 19.7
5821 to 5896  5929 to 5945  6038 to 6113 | 0.01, 18.7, 19.6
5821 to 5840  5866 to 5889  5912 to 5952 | 0.06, 19.4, 18.5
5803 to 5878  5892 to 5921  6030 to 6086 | 0.11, 19.6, 19.8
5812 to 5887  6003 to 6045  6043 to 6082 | 0.02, 19.3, 19.7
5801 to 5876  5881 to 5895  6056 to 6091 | 0.20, 19.5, 19.5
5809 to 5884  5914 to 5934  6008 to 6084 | 0.06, 19.5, 19.5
